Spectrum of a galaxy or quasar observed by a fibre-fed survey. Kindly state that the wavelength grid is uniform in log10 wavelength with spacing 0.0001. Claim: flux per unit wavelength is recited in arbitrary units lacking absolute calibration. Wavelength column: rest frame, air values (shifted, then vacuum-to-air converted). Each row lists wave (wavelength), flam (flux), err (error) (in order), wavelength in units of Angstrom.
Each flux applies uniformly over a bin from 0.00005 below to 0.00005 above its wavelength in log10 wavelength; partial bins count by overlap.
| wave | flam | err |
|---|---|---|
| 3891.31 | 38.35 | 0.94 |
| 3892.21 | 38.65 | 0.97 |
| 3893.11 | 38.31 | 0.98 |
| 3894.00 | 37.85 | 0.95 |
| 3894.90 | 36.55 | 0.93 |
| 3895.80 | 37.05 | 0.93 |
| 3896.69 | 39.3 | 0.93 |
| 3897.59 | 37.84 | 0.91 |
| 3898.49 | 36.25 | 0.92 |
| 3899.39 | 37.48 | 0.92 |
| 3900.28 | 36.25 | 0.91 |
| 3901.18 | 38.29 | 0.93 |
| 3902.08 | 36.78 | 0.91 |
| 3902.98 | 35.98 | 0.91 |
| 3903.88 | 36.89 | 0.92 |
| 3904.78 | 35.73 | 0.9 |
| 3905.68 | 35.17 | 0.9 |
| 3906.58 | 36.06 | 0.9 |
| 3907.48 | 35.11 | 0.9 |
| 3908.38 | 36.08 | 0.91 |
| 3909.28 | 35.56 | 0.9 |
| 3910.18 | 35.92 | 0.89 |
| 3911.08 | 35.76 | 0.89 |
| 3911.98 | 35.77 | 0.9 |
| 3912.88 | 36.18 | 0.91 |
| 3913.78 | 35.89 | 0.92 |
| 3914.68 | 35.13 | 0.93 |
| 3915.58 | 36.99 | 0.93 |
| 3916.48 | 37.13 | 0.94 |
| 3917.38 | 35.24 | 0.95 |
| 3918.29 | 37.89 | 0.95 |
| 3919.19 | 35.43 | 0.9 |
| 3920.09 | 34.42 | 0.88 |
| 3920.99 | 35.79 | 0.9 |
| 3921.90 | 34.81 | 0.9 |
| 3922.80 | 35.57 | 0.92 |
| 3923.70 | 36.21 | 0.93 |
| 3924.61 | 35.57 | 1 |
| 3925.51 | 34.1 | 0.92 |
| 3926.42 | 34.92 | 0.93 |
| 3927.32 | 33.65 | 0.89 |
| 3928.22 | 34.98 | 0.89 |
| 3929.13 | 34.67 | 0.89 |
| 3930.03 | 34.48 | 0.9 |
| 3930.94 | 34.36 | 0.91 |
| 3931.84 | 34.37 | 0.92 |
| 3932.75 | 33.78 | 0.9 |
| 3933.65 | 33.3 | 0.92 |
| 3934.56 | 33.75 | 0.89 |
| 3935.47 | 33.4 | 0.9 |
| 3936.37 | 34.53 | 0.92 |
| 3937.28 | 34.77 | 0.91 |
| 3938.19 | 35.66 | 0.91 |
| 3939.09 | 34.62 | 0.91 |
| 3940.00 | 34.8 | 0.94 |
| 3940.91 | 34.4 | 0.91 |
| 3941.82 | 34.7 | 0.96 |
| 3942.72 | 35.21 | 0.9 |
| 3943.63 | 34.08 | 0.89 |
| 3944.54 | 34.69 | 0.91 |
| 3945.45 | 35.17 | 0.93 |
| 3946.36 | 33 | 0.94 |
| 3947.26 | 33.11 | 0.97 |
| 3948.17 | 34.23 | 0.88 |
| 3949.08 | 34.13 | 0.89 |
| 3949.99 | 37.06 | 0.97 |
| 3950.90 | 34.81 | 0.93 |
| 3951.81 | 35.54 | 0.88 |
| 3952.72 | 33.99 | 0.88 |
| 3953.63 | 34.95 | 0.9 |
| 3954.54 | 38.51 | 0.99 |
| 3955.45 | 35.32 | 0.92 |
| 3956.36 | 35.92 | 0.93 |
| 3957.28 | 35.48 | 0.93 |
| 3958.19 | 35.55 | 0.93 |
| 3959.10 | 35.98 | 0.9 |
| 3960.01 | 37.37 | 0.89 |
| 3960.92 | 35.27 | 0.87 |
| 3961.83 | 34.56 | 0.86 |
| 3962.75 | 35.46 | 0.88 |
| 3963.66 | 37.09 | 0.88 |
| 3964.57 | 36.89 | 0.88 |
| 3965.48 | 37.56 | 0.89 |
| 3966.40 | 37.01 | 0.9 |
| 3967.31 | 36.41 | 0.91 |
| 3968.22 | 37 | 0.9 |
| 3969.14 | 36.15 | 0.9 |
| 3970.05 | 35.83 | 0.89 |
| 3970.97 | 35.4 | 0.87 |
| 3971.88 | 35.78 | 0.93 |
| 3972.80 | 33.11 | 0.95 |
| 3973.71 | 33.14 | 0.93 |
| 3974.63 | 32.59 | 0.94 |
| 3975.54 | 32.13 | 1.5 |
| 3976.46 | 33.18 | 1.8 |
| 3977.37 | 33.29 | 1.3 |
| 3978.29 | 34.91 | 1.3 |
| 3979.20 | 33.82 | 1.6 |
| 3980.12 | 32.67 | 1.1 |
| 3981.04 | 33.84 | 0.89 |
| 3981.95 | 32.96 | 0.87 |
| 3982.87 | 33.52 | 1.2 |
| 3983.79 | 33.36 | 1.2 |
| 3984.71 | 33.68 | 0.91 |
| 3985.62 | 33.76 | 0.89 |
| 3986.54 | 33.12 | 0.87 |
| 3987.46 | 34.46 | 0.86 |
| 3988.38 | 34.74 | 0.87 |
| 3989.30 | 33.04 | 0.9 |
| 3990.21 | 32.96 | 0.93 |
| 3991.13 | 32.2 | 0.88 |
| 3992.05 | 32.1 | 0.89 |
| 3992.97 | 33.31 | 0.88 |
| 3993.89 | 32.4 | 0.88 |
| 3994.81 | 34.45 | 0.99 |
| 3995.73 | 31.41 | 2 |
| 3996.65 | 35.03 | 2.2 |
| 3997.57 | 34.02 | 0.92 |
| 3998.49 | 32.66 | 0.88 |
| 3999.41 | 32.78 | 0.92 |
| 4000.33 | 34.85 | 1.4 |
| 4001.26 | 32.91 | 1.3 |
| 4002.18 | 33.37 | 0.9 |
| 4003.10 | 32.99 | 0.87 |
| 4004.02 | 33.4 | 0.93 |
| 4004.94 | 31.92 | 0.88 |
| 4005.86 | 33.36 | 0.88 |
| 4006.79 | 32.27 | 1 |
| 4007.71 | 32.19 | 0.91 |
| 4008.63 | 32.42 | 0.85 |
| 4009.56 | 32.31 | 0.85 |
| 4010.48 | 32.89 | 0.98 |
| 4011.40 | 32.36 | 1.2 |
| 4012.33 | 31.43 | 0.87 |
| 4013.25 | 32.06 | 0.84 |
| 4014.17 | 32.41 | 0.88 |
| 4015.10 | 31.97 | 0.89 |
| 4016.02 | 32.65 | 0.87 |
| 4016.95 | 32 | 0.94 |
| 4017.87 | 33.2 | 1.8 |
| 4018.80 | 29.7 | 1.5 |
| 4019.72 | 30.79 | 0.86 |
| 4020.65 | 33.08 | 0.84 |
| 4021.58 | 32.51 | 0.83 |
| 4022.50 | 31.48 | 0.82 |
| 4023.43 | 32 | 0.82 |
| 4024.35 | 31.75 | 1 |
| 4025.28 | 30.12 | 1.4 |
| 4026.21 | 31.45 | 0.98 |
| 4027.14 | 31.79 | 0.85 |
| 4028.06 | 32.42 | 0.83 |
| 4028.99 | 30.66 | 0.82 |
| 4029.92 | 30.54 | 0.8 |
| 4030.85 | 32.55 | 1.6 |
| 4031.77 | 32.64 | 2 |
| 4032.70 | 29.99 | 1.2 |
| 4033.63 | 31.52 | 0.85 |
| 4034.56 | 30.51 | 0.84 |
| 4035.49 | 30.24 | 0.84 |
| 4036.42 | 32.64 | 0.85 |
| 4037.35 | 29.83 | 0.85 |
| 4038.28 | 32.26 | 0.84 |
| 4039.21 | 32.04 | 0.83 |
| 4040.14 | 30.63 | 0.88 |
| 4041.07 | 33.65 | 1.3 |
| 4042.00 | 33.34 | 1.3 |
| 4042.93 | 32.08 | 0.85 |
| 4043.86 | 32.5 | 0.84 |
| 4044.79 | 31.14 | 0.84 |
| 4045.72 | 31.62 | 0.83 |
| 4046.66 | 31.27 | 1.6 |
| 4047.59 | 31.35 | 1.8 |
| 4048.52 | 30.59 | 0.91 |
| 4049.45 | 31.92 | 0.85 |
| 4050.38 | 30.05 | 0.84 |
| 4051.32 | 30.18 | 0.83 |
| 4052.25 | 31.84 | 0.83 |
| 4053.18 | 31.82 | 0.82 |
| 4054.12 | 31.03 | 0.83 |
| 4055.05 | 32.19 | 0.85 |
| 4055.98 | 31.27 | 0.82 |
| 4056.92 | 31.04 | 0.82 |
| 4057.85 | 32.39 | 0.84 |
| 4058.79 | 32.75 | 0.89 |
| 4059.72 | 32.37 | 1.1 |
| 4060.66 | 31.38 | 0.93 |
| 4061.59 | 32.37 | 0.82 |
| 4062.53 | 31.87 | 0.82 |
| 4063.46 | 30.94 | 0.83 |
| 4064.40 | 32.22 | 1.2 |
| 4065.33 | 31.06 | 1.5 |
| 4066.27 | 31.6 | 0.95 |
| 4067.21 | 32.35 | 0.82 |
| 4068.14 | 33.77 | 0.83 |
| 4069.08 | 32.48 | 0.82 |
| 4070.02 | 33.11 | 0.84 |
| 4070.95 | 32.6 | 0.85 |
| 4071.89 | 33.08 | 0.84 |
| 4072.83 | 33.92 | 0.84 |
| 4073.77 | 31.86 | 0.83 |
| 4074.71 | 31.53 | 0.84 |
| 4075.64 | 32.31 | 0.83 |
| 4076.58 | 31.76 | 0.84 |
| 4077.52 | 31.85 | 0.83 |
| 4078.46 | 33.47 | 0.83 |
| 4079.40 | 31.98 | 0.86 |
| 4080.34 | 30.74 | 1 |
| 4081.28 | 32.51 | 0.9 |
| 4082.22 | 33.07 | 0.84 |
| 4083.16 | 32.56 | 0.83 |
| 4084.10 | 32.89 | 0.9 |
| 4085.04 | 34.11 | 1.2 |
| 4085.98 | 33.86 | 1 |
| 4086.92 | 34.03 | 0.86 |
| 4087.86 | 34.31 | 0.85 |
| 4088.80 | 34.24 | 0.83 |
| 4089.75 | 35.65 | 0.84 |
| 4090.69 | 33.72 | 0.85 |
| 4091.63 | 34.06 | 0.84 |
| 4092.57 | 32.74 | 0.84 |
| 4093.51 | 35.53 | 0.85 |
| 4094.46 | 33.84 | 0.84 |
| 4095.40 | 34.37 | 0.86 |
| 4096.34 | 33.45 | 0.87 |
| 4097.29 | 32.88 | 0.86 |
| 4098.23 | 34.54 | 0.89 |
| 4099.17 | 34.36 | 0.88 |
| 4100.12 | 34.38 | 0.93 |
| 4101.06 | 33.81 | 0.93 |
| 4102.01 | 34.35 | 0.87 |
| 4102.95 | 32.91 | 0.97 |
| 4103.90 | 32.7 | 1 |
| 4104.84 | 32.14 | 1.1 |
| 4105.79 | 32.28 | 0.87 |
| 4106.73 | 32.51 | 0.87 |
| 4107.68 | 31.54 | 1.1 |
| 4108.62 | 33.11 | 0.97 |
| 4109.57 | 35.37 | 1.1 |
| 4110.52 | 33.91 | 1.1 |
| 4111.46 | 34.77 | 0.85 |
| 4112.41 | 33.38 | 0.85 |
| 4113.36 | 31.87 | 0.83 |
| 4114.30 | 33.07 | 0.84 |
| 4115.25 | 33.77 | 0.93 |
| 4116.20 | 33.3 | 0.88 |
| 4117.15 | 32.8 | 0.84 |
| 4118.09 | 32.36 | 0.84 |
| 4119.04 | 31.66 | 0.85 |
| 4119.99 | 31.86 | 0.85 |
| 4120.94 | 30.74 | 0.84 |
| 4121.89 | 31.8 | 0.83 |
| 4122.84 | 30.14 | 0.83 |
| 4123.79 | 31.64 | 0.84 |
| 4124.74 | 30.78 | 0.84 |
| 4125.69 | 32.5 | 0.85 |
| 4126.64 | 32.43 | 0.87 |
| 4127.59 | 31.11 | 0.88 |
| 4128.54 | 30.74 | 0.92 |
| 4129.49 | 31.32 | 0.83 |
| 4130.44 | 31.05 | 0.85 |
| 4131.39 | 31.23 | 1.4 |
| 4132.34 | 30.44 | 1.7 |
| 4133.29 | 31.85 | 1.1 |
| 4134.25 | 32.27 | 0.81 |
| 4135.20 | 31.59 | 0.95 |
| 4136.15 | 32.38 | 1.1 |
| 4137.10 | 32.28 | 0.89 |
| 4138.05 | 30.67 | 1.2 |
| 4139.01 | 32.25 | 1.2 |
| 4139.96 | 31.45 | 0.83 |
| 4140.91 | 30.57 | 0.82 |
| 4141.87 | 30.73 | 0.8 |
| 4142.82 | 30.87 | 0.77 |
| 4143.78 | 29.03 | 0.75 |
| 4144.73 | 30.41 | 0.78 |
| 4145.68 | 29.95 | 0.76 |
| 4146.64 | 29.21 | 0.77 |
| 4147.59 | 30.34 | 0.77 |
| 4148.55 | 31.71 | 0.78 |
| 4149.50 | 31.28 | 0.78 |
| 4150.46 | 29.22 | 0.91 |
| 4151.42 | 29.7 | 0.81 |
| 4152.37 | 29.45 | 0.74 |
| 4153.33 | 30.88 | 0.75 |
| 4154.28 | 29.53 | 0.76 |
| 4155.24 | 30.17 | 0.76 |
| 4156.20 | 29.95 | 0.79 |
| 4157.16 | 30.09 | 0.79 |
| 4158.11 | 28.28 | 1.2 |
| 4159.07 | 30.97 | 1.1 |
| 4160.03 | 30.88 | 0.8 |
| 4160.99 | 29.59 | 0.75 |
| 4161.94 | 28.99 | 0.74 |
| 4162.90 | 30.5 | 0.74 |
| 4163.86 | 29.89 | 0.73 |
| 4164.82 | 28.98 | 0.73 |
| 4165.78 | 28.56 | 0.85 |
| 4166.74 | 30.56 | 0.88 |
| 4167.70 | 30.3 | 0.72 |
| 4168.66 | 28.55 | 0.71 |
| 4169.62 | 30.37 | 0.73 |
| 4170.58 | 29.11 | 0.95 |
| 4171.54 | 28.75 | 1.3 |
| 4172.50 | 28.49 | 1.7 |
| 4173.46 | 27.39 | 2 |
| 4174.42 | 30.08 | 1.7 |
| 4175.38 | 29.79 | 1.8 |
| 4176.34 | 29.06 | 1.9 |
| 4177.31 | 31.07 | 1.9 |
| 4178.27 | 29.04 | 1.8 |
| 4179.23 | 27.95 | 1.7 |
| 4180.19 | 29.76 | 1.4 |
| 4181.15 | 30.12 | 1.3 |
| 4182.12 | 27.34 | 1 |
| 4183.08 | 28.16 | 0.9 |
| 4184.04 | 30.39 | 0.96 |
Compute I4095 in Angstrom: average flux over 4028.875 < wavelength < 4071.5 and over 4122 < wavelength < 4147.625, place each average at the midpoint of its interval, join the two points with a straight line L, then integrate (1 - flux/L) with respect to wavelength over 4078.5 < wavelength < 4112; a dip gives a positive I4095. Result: -2.3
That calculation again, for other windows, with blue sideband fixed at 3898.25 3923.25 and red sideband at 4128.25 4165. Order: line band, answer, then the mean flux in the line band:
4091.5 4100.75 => -0.7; 34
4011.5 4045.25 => 1.6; 31.7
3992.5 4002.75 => 0.2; 33.4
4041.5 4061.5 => 0.7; 31.6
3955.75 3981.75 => -0.3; 35.1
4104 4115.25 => -0.6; 33.1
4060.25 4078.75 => 0.0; 32.3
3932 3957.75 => 0.4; 34.7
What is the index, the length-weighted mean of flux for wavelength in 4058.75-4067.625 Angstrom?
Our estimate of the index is 31.8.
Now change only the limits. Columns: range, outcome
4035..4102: 32.5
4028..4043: 31.6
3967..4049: 32.7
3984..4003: 33.4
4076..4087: 32.7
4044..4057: 31.3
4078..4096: 33.6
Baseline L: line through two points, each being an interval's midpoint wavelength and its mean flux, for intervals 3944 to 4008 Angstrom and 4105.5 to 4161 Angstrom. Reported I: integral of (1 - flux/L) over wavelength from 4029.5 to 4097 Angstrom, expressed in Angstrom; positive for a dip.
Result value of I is 0.8 Angstrom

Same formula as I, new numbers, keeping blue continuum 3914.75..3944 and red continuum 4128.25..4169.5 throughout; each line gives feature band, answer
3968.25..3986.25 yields 0.0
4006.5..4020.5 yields 0.5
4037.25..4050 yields 0.3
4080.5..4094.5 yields -0.9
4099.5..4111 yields -0.7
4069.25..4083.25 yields -0.2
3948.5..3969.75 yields -1.0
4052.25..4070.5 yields 0.1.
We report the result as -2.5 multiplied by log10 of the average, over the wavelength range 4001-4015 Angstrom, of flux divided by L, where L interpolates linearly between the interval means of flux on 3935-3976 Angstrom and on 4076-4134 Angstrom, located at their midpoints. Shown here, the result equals 0.058 mag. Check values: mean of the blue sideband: 35.2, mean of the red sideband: 32.8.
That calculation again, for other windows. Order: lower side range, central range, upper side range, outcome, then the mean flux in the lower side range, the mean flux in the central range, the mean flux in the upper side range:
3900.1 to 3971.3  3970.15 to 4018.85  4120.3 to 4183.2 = 0.03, 35.4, 33.1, 30.3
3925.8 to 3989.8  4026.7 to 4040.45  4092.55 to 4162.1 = 0.07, 34.7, 31.4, 31.8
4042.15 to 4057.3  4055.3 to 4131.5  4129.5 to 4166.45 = -0.06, 31.4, 32.7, 30.5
